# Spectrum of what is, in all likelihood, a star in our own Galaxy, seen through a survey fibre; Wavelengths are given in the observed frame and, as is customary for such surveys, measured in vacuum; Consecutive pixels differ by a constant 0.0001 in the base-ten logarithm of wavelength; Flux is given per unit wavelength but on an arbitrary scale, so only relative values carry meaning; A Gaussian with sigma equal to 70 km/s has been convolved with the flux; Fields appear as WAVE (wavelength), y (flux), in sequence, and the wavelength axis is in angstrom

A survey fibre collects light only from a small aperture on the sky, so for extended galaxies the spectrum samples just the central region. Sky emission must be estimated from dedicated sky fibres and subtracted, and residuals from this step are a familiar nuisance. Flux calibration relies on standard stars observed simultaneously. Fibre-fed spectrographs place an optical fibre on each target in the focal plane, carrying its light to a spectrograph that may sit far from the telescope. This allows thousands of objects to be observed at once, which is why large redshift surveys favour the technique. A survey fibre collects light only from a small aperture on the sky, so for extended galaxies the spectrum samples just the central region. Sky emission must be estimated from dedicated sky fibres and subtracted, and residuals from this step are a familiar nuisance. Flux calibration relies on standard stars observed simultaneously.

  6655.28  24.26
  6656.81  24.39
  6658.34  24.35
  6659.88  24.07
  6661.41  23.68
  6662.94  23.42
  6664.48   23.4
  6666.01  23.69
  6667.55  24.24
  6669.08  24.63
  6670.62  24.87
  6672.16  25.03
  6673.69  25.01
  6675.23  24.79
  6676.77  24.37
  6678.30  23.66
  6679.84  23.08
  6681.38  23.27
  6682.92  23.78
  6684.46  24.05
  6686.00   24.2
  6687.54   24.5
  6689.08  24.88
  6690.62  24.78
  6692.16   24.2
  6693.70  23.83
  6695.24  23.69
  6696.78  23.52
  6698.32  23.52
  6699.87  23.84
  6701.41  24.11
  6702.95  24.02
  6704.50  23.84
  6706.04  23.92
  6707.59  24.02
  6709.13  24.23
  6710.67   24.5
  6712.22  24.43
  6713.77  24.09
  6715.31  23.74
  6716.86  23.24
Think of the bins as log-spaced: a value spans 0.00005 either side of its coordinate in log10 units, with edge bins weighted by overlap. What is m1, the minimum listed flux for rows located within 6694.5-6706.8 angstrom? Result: 23.52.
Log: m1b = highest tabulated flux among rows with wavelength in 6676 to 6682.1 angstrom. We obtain 24.37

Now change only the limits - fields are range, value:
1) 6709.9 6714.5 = 24.5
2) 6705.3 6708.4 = 24.02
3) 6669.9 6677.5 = 25.03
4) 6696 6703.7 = 24.11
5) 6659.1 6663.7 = 24.07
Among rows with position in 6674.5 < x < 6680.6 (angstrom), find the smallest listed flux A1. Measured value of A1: 23.08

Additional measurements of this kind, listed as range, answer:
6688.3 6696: 23.69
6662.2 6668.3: 23.4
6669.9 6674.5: 24.87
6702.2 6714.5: 23.84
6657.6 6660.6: 24.07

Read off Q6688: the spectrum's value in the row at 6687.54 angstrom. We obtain 24.5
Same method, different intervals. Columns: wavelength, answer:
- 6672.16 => 25.03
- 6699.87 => 23.84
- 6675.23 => 24.79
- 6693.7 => 23.83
